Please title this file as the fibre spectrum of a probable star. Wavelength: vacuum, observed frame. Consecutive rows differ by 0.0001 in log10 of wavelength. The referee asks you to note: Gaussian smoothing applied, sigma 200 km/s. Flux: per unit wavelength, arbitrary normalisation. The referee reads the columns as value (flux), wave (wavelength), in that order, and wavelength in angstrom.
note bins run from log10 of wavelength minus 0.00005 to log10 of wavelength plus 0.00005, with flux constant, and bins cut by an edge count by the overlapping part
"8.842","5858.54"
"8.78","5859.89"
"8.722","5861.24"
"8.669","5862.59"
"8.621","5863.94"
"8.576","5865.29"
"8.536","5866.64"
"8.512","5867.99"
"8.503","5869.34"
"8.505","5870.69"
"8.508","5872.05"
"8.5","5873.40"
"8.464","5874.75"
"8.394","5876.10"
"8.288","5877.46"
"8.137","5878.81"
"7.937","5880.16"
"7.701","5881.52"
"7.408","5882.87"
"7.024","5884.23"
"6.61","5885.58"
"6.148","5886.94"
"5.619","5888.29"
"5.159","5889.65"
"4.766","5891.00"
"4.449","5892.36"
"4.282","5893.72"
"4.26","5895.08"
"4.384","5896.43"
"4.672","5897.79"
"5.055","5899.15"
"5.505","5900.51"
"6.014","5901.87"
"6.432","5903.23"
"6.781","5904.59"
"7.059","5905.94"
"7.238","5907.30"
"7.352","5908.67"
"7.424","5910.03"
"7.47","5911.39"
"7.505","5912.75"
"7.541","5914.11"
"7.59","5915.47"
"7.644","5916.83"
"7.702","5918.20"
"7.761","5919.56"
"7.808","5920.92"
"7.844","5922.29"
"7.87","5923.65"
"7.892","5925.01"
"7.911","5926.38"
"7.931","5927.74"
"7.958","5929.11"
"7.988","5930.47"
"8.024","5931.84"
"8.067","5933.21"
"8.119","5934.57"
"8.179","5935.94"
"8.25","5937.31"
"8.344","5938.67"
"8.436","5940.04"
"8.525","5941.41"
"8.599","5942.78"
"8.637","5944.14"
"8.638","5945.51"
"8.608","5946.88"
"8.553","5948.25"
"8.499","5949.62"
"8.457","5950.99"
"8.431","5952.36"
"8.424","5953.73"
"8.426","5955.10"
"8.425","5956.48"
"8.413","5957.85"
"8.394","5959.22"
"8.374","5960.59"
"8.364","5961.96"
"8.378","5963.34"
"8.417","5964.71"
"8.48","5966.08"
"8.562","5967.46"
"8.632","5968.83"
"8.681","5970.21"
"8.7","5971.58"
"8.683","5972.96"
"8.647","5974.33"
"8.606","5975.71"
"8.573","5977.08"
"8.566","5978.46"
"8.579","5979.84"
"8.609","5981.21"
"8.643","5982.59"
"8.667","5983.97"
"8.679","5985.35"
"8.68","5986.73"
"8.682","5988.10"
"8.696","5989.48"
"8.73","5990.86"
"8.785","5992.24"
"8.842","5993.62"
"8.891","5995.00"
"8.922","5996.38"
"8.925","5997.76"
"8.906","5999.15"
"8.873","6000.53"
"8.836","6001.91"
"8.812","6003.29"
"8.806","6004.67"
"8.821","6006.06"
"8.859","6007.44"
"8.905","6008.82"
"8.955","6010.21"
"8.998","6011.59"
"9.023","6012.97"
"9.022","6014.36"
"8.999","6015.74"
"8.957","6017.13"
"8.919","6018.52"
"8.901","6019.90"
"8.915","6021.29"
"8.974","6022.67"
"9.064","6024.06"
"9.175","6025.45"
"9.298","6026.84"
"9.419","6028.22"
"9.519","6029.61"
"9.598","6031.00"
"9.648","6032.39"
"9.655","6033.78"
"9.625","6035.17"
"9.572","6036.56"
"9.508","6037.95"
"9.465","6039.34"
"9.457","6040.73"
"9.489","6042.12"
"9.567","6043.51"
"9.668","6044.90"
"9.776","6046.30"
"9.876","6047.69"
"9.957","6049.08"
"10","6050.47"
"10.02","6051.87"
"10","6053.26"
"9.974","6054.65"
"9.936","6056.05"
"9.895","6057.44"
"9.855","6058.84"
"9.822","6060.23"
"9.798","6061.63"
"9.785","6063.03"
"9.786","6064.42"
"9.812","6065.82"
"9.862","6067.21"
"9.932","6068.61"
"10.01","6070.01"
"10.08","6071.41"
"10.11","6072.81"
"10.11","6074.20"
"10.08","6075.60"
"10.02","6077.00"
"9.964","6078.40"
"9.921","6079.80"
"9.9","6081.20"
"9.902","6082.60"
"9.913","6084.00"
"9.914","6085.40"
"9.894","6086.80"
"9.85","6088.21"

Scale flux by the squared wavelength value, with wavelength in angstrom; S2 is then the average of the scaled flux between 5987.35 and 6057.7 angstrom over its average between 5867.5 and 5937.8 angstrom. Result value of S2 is 1.35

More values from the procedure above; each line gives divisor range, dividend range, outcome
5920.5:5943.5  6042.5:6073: 1.27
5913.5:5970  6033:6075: 1.24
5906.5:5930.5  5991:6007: 1.18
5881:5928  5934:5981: 1.31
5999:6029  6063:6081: 1.13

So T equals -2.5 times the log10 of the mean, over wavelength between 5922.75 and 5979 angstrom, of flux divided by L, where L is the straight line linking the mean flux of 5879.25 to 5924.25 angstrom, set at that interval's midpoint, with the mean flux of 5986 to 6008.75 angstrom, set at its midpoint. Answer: -0.09 mag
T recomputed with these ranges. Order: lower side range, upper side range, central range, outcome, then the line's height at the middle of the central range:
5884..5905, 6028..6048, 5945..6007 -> -0.12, 7.78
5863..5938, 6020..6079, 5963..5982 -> -0.02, 8.43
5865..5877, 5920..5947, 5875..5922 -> 0.25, 8.35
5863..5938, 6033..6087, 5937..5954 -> -0.07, 7.97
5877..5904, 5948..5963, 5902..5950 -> -0.08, 7.31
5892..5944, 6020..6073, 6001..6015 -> 0.00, 8.93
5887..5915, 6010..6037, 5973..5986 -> -0.08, 8.05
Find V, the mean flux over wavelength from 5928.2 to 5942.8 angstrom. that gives 8.2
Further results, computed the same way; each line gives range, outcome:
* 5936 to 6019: 8.66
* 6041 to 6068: 9.83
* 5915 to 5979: 8.3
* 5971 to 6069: 9.22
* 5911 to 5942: 7.93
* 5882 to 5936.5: 6.81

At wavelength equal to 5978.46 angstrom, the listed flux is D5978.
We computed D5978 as 8.566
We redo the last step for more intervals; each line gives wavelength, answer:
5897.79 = 4.672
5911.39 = 7.47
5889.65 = 5.159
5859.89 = 8.78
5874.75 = 8.464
